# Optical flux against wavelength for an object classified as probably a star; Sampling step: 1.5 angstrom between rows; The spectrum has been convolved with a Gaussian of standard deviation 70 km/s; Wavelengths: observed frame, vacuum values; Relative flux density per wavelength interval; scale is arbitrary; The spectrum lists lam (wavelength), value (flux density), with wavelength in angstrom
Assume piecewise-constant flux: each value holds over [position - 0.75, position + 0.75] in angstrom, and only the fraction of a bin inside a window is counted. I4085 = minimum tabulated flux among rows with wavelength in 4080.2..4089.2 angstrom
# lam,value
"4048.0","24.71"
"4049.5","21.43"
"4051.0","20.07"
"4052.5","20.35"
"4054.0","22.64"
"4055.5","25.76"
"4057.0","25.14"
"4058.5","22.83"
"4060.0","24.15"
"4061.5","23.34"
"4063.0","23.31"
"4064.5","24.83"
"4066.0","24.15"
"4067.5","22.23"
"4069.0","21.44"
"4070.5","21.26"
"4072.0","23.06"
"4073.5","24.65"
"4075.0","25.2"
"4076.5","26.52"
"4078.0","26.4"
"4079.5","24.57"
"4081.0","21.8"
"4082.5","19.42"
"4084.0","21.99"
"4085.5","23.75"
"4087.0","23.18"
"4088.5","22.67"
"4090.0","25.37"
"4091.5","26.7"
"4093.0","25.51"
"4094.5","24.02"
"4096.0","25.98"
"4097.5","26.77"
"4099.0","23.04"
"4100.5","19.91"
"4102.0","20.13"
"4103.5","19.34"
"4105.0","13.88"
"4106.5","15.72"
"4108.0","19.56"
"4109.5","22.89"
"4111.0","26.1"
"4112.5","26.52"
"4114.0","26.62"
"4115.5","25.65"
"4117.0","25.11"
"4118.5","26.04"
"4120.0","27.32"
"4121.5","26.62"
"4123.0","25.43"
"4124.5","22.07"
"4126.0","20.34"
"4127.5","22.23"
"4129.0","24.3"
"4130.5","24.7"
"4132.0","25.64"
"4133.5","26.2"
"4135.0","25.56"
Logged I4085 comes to 19.42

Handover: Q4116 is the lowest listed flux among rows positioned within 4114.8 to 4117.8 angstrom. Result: 25.11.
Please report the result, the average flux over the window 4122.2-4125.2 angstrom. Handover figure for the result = 23.8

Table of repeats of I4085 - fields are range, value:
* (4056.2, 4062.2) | 22.83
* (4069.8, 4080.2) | 21.26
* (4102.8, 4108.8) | 13.88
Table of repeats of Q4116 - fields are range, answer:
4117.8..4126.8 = 20.34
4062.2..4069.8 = 21.44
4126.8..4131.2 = 22.23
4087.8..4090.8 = 22.67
